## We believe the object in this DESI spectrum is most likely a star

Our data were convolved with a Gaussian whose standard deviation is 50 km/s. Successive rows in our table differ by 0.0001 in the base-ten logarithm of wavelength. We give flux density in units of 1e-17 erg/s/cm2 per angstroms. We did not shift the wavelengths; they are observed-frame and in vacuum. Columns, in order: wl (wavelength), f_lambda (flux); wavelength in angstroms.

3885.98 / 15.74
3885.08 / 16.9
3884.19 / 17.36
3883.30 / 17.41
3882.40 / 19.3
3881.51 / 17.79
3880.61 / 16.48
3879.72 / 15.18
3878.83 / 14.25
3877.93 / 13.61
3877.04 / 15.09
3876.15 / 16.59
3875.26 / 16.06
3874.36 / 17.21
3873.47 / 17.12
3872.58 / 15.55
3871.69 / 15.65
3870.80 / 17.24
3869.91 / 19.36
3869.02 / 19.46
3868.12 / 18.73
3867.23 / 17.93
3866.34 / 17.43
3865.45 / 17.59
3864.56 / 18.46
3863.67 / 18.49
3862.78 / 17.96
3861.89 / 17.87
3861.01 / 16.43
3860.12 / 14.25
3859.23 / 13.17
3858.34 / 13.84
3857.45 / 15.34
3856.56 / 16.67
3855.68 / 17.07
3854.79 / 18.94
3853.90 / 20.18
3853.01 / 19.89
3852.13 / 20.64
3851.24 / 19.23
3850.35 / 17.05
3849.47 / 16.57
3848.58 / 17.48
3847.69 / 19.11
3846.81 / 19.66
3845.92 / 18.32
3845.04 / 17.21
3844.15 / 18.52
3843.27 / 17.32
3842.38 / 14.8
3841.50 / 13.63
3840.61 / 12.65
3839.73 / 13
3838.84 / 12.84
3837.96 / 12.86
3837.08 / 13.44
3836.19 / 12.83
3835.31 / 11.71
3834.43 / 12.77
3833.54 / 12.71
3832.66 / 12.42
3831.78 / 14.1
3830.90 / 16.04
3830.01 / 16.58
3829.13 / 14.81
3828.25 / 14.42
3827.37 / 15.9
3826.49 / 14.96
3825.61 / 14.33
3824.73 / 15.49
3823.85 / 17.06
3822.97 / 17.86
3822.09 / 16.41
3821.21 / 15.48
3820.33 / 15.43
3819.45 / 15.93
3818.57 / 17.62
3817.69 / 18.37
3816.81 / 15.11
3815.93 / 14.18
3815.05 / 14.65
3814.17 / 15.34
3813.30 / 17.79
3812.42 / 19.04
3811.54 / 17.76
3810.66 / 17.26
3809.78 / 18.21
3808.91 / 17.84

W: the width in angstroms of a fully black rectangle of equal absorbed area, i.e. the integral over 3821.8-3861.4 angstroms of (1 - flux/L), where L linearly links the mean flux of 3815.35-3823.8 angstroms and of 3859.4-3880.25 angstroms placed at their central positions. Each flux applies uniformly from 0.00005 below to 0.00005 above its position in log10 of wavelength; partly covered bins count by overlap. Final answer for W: 1.7 angstroms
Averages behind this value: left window 16.3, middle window 15.8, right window 16.8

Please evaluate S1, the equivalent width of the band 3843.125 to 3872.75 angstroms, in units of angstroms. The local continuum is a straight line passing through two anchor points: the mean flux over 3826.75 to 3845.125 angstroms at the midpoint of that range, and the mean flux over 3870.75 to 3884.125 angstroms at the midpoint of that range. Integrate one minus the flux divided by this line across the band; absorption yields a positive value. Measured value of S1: -4.45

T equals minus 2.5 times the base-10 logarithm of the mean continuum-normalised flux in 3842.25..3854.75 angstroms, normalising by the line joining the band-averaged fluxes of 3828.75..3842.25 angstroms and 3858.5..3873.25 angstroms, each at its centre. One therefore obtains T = -0.22 mag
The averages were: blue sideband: 13.5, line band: 18.4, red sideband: 17.2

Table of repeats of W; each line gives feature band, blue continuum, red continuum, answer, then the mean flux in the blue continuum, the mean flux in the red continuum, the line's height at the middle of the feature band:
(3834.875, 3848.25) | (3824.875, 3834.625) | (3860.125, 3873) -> 0.30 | 14.5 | 17.6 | 15.5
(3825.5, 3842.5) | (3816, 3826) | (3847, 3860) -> 2.94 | 16.2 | 17.5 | 16.7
